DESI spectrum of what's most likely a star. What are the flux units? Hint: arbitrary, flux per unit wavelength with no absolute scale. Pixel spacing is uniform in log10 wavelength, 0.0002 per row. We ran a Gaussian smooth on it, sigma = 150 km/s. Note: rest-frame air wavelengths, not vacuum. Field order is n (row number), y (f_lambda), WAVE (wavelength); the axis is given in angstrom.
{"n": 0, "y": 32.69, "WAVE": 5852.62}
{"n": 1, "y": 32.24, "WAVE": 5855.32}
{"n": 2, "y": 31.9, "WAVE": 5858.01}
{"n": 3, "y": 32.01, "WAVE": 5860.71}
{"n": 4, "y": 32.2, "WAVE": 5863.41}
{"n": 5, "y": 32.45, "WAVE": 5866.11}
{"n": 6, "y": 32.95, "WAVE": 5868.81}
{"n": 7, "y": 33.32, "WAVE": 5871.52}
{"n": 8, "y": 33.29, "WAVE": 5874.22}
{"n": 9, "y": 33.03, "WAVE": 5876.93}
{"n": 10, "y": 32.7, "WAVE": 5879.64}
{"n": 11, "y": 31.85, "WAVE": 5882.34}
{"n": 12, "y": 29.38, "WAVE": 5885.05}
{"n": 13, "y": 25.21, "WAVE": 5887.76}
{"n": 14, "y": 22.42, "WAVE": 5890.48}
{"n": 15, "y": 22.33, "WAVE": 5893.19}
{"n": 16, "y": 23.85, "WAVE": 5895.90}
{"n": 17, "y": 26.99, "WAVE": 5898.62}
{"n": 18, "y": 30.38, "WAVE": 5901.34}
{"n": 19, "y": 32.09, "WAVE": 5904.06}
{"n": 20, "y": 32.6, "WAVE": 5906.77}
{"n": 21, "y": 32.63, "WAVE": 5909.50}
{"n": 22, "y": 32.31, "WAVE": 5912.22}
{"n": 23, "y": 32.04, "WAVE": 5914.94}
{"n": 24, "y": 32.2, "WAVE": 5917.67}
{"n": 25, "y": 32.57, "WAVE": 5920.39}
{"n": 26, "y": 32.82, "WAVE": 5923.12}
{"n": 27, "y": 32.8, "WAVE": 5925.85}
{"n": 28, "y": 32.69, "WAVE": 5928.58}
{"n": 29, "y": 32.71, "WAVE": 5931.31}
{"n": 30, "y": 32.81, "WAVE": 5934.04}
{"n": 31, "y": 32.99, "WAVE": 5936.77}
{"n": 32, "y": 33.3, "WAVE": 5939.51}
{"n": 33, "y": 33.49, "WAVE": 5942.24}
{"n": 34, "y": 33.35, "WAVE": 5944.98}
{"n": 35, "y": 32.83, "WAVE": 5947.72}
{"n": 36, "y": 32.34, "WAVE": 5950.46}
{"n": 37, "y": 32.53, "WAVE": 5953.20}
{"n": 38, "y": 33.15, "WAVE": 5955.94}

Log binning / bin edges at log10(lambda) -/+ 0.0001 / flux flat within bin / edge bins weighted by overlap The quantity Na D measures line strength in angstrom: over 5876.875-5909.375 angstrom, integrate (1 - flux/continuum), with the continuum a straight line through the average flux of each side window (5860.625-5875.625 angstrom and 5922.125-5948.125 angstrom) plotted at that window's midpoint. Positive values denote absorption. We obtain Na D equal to 4.3 angstrom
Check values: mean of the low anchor 32.8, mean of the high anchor 33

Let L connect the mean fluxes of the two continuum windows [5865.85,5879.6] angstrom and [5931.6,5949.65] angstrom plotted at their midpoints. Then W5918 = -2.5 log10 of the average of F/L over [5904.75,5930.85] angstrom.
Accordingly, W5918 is 0.02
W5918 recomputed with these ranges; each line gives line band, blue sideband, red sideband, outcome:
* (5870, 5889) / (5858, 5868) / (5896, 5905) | -0.02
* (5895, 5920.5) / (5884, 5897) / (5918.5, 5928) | -0.07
